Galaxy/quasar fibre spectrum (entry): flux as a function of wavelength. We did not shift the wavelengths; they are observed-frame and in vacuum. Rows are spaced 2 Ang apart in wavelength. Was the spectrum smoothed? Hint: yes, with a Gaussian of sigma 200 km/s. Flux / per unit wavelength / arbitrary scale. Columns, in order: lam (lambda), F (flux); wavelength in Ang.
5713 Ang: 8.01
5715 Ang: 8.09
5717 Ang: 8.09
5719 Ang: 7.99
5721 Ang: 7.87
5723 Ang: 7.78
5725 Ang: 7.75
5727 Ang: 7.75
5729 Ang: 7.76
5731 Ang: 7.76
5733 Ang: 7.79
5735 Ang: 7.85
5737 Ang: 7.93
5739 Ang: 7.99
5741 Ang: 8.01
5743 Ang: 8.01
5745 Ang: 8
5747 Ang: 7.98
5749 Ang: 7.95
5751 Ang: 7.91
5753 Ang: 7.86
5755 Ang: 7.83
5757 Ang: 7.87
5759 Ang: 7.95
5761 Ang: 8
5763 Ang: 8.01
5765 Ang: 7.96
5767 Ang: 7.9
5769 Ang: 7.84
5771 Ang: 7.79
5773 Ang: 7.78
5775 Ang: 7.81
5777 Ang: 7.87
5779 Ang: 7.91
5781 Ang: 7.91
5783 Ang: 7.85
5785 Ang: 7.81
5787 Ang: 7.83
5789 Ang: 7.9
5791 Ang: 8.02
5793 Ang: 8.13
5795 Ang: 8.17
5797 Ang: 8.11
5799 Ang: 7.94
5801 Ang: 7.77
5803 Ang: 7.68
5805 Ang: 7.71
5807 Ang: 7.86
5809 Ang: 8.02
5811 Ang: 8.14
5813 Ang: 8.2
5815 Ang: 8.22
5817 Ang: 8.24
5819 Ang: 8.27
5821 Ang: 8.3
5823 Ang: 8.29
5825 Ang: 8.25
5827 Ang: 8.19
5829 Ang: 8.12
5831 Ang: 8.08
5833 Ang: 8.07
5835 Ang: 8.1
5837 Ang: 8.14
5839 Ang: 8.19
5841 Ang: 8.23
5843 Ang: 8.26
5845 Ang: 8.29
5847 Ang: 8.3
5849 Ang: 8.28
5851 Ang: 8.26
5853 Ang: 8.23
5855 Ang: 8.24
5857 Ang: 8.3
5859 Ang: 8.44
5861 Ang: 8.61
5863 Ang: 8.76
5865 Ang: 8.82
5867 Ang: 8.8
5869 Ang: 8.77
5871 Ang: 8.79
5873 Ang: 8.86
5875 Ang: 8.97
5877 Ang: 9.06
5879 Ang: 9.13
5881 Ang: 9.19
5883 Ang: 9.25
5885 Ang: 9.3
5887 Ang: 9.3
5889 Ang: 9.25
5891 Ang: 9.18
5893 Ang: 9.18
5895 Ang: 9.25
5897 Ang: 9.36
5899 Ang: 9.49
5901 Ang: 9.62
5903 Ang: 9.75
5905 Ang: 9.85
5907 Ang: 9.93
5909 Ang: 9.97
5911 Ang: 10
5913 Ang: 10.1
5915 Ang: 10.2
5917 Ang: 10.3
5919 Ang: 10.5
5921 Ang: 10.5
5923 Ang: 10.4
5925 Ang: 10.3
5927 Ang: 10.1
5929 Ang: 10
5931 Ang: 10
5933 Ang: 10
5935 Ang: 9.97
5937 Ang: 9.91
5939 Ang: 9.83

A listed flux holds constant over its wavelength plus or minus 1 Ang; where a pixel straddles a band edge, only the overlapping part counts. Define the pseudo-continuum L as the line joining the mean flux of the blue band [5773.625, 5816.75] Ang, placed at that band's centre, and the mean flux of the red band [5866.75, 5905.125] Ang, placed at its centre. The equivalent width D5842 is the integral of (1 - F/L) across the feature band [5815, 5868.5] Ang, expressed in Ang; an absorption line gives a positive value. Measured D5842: 1.8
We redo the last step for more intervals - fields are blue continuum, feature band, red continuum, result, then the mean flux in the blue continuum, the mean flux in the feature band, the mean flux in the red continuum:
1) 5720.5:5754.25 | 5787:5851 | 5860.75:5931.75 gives 4.5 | 7.88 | 8.11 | 9.53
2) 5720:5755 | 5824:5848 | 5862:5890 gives 1.4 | 7.88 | 8.19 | 9.02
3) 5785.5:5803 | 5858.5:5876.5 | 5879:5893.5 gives 0.4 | 7.96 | 8.77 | 9.23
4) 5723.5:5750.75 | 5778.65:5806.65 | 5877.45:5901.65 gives 1.6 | 7.89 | 7.91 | 9.28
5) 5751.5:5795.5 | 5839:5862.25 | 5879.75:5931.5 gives 1.8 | 7.91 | 8.31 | 9.77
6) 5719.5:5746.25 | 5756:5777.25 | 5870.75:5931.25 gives 0.9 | 7.87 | 7.89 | 9.65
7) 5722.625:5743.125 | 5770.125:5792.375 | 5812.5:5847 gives 0.4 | 7.85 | 7.87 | 8.21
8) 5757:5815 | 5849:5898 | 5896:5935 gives 2.5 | 7.93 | 8.88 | 10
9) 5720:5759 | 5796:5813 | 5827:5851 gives 0.3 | 7.88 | 7.92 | 8.19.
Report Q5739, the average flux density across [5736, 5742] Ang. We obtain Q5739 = 7.98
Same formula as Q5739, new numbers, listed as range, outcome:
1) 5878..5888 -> 9.23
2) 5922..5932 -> 10.2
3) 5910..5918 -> 10.1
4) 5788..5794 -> 8.02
